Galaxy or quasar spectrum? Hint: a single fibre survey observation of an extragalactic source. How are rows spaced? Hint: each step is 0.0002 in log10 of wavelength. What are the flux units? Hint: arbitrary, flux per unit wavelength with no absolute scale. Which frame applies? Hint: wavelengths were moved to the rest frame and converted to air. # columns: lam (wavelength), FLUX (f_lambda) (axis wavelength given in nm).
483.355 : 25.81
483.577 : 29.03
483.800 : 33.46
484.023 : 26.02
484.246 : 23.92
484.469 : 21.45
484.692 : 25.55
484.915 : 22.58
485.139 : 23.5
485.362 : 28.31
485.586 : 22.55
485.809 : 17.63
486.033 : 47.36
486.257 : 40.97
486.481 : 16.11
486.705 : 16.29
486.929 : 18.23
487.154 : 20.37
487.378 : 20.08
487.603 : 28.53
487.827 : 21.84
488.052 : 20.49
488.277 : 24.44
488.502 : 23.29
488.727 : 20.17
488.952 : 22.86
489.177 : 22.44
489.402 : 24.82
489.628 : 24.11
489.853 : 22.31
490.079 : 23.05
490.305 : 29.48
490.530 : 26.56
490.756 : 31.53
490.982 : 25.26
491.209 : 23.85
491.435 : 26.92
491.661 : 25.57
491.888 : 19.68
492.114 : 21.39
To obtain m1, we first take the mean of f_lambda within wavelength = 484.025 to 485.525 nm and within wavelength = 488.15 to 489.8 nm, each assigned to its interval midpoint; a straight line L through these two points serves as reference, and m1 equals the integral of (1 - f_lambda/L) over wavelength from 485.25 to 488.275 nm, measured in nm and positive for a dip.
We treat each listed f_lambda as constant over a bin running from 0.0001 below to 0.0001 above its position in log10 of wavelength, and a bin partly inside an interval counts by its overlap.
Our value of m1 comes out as -0.10 nm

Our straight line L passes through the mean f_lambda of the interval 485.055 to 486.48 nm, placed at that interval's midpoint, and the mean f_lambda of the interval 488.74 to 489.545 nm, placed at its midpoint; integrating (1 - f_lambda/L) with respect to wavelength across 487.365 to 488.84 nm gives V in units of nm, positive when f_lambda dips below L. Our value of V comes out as 0.120 nm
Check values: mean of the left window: 29.1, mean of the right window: 23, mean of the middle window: 22.9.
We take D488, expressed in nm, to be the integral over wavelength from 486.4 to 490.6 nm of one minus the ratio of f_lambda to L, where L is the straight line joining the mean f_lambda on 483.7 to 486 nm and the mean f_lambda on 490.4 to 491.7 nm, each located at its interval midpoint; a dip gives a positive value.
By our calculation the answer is 0.60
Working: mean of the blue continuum 25.2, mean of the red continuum 26.7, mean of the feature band 22.4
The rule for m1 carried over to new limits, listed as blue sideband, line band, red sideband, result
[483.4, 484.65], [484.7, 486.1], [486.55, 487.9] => -0.13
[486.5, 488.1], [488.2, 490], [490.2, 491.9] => 0.03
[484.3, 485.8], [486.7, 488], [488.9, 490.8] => 0.16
